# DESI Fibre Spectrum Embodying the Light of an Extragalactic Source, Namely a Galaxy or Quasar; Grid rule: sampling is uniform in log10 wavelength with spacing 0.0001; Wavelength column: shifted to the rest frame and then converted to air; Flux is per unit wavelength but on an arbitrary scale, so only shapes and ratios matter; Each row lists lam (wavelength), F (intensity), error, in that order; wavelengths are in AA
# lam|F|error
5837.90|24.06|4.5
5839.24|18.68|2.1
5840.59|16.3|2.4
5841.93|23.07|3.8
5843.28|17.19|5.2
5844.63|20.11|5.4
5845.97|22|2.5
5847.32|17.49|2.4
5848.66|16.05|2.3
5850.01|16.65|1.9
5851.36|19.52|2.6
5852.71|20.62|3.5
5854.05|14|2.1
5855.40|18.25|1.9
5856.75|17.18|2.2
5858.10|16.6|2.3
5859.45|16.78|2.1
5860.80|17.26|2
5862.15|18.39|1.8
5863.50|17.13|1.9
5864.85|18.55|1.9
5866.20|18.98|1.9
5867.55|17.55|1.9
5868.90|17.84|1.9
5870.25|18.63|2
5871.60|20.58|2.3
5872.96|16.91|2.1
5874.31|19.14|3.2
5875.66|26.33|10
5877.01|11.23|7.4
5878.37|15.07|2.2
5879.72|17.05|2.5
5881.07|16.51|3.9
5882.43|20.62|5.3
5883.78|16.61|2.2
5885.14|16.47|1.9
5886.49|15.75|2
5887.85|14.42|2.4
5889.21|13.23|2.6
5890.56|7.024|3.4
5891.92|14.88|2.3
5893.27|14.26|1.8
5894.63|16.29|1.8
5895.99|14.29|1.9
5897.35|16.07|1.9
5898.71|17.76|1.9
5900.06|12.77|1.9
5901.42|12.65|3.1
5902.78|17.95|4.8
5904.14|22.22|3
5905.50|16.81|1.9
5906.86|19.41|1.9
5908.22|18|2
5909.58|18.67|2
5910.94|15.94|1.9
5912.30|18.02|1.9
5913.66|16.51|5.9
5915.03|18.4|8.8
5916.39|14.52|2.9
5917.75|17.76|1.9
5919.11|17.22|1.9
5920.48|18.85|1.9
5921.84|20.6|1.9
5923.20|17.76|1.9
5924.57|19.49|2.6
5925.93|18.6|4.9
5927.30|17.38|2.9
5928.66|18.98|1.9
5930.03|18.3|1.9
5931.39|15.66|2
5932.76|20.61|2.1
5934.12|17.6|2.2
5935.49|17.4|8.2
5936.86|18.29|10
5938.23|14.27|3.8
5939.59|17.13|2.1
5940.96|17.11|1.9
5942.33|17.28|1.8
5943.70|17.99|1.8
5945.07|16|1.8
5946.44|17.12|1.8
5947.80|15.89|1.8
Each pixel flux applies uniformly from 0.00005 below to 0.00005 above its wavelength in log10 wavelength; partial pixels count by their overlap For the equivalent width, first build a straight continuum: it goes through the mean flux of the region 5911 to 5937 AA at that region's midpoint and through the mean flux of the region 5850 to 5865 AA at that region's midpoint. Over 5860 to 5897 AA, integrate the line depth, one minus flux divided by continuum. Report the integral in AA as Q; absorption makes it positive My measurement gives 2.1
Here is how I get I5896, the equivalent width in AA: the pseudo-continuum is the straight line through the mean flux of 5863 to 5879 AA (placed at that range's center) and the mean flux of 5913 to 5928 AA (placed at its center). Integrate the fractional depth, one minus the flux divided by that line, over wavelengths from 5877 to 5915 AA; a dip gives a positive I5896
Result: 4.15 AA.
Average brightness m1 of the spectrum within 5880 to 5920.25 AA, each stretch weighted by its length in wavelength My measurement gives 16.3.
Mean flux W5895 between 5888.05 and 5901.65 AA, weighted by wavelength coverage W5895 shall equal 14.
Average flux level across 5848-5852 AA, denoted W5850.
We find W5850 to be 17.4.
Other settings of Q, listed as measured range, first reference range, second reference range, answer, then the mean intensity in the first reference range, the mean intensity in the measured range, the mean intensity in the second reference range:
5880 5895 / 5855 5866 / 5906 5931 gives 2.22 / 17.6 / 15.1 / 18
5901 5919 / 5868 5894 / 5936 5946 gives -0.92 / 16.5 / 17.5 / 16.9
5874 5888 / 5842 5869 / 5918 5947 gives 0.54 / 18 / 17.3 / 17.8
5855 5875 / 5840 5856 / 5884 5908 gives -0.69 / 18.5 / 18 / 15.5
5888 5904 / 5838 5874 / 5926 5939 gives 3.02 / 18.3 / 14.6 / 17.7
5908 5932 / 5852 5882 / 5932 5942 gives -0.38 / 17.8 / 17.8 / 17.5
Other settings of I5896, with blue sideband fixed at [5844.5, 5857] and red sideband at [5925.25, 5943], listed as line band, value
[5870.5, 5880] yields -0.1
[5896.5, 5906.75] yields 0.6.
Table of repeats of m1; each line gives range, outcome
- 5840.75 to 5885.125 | 18.1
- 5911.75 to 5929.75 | 18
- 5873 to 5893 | 16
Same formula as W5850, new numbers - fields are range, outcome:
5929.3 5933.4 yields 18.2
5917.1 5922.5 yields 18.6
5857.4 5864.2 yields 17.2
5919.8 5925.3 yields 19.2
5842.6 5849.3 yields 18.6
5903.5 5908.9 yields 19.1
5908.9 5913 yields 17.6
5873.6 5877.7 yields 18.9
